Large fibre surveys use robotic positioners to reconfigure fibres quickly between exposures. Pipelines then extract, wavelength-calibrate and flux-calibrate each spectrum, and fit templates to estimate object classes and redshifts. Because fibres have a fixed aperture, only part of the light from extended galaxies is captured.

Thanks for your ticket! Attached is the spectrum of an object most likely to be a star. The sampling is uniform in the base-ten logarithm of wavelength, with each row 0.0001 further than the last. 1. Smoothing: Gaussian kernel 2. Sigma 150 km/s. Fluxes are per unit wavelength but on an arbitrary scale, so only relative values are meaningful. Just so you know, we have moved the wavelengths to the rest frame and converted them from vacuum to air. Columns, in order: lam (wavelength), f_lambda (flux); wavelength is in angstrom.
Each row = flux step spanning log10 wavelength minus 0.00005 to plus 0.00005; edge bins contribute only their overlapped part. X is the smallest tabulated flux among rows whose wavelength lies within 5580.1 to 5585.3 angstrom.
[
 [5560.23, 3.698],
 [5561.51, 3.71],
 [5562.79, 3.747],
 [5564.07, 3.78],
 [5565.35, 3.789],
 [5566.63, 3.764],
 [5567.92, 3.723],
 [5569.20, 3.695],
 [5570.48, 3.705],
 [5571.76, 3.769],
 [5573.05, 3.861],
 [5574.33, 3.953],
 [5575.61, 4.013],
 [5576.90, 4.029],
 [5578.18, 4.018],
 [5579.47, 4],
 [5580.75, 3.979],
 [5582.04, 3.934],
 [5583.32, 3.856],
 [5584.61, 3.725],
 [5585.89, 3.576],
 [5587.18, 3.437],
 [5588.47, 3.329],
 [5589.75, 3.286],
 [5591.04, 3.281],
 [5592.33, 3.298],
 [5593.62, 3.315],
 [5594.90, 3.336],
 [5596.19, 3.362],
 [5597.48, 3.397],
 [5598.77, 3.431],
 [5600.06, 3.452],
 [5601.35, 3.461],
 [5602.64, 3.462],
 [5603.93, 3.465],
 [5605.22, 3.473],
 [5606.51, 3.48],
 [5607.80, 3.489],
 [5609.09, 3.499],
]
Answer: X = 3.725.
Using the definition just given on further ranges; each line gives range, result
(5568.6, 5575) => 3.695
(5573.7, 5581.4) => 3.953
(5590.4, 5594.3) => 3.281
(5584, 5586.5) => 3.576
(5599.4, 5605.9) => 3.452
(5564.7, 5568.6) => 3.723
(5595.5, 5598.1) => 3.362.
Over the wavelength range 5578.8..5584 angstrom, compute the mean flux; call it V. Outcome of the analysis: 3.94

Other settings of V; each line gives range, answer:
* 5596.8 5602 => 3.43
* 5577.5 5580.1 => 4.01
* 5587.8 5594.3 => 3.3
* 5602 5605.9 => 3.47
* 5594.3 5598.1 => 3.36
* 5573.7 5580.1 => 4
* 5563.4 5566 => 3.79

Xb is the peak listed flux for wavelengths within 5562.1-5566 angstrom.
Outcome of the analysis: 3.789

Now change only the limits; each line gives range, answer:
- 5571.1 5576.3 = 4.013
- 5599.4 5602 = 3.461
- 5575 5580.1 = 4.029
